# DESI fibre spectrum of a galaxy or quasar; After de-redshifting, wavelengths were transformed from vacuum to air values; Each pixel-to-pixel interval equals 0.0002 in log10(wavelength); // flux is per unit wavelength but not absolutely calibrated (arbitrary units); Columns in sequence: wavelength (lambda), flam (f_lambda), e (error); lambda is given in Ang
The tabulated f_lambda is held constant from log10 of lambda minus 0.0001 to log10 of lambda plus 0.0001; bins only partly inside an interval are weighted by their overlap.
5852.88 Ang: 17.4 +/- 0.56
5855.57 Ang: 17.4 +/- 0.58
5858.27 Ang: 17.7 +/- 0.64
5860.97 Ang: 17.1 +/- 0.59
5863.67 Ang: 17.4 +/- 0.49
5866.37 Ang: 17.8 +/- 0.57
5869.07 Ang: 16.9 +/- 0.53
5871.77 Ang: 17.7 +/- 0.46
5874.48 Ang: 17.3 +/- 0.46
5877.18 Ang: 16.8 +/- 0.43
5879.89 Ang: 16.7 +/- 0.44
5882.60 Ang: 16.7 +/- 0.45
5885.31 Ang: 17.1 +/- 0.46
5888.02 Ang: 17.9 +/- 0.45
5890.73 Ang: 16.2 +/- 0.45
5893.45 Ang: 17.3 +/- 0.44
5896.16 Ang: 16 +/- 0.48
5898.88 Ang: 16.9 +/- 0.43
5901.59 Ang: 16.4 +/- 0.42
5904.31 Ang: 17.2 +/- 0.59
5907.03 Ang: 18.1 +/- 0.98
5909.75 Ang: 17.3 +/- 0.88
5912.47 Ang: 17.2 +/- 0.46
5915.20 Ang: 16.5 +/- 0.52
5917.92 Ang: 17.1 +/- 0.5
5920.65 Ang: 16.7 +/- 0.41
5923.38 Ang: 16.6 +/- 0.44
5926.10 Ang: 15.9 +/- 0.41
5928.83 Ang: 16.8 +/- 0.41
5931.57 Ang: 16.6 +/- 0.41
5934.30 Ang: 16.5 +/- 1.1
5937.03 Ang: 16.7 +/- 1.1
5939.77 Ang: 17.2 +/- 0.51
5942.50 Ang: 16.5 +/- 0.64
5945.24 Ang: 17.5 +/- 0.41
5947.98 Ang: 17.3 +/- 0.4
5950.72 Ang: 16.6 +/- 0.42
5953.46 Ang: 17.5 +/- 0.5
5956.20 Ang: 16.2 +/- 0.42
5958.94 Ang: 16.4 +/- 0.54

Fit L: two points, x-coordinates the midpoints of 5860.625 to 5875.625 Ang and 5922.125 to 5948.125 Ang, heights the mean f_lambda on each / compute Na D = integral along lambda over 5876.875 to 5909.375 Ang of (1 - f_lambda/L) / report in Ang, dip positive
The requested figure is 0.35 Ang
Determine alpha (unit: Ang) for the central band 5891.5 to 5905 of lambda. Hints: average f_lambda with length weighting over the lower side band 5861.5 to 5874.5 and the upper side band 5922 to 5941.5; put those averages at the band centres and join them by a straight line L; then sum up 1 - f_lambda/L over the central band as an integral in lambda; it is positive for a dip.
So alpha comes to 0.3 Ang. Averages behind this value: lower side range 17.4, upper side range 16.6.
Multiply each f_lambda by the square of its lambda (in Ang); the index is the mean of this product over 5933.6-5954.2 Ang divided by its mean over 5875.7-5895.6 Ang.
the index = 1.02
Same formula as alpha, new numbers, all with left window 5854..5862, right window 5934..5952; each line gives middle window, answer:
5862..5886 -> 0.2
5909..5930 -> 0.4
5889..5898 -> 0.3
